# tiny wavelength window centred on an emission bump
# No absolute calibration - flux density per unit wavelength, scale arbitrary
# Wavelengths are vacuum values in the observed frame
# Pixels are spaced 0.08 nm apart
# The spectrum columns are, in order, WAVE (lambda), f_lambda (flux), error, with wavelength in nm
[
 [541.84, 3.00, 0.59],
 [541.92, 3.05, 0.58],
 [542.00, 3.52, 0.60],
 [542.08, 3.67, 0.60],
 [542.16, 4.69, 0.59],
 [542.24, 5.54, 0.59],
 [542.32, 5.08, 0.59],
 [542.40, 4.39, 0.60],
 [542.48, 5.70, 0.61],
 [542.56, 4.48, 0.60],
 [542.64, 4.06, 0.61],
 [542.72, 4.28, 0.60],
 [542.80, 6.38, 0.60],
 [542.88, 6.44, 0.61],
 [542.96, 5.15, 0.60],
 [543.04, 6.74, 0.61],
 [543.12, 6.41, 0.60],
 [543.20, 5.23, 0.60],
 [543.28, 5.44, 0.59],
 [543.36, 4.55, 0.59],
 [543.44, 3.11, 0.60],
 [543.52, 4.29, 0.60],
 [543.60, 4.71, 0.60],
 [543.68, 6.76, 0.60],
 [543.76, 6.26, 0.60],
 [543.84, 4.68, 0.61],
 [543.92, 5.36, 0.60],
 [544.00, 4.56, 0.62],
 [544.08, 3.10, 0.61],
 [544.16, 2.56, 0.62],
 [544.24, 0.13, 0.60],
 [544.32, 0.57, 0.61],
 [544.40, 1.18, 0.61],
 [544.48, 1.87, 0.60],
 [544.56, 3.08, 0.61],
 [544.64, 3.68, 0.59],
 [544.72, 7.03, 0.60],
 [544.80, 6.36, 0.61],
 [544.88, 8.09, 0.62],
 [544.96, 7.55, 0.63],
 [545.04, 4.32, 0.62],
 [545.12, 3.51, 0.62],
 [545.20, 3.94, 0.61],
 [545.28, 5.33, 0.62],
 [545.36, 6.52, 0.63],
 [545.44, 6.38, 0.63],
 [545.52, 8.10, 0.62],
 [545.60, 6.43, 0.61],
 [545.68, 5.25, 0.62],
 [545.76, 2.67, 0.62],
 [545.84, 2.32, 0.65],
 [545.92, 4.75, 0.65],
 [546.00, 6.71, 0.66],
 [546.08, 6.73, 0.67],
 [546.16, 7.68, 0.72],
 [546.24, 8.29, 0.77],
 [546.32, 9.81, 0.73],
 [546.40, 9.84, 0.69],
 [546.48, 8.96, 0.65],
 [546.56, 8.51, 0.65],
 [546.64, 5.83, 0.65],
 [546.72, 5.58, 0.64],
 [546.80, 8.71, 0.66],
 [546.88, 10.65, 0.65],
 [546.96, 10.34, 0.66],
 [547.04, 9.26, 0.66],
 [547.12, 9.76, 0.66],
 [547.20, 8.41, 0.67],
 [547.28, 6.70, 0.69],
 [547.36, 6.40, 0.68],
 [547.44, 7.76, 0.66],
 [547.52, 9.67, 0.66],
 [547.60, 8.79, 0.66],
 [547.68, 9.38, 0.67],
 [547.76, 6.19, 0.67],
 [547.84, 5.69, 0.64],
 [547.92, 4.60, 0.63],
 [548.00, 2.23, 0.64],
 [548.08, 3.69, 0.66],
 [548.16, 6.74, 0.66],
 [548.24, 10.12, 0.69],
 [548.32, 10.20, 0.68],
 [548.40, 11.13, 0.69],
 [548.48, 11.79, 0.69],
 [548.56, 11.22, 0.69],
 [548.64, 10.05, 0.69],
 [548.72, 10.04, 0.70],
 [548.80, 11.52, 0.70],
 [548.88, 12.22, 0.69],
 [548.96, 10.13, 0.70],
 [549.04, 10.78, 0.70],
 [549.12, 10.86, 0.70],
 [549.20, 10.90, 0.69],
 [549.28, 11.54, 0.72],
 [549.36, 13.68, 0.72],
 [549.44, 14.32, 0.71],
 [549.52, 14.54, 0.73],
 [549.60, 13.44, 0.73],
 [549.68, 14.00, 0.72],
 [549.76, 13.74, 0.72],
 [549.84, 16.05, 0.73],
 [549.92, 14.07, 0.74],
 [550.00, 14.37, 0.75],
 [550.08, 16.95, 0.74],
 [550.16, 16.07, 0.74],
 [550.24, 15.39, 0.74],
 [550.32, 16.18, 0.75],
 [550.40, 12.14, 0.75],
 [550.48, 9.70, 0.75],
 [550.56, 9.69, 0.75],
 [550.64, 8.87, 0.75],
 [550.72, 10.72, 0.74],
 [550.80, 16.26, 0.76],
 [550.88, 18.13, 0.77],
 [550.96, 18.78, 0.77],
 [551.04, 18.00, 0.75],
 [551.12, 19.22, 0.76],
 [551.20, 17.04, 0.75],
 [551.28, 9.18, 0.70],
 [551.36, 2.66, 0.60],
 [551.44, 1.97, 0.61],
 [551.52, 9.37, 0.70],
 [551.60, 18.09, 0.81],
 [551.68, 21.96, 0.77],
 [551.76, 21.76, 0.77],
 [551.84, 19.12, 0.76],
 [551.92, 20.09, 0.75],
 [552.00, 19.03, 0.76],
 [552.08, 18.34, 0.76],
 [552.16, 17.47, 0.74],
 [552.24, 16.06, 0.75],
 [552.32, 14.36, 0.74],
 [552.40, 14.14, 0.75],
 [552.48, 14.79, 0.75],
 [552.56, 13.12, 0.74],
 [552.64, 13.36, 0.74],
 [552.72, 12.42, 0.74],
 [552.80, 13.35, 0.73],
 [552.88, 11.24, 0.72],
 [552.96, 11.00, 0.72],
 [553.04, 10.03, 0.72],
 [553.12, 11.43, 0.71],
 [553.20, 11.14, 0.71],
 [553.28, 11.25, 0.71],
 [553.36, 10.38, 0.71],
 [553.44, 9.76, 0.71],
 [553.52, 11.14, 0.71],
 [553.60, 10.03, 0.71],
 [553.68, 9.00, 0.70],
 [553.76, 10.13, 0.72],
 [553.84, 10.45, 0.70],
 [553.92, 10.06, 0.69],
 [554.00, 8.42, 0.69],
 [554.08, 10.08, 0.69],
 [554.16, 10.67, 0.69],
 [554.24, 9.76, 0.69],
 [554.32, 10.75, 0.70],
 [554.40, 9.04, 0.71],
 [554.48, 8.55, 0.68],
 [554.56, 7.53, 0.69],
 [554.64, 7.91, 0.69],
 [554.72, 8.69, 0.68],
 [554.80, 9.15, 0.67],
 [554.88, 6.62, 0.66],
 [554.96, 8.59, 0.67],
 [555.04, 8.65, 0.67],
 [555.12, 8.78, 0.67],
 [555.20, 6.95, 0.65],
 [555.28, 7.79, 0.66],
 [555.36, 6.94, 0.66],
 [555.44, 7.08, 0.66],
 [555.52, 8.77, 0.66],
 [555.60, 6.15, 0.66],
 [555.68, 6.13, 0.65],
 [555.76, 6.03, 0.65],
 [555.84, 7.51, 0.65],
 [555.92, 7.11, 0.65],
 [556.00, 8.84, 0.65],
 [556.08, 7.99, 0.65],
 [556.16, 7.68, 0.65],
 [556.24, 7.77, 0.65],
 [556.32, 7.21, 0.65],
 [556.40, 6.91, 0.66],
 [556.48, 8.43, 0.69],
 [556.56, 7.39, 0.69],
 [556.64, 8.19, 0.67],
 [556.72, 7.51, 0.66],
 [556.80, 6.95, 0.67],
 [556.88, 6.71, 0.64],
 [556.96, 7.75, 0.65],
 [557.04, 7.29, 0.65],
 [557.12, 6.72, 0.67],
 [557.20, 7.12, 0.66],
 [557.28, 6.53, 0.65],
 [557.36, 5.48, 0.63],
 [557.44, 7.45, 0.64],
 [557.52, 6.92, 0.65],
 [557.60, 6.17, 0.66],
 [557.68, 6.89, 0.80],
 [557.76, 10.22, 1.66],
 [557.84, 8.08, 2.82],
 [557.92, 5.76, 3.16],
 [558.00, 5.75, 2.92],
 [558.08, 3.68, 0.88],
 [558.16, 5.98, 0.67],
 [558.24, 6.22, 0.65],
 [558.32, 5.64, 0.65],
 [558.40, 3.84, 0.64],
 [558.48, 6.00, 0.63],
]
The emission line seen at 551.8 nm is Ly-alpha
